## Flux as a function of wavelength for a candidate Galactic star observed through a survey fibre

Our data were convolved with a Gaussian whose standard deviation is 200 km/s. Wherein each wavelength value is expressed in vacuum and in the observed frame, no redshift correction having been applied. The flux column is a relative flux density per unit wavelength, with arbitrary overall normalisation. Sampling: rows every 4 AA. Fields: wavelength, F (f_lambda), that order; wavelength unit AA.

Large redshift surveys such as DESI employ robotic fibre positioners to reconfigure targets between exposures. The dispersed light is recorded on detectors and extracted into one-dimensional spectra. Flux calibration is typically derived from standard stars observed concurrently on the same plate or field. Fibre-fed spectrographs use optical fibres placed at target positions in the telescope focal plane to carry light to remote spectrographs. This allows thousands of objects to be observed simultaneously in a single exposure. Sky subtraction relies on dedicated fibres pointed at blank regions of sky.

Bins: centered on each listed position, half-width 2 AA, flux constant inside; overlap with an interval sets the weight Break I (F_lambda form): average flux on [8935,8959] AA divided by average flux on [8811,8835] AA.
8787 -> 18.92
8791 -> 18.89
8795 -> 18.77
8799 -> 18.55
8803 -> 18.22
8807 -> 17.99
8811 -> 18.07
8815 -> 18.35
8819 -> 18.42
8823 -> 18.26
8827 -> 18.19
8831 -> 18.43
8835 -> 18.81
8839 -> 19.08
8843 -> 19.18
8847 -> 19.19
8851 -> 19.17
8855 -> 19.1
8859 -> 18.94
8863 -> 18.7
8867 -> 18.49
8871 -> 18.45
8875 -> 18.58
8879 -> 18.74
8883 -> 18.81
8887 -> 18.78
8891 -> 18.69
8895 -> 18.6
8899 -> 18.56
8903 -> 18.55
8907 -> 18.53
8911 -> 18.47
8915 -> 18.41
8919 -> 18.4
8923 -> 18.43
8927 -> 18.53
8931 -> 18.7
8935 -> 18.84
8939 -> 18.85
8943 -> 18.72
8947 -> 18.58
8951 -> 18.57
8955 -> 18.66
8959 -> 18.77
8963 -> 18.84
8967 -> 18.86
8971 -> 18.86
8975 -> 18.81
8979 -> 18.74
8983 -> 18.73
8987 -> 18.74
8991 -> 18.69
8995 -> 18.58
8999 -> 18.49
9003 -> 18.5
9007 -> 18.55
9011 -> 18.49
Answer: 1.0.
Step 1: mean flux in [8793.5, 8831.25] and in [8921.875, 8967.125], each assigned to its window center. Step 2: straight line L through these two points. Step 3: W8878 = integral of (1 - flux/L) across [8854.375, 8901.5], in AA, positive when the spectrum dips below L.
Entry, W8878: -0.5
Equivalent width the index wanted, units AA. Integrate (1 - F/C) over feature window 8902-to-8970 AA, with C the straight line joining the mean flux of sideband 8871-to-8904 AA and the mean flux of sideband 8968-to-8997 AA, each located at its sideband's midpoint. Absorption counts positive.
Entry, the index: 0.2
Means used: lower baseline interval 18.7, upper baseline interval 18.7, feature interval 18.6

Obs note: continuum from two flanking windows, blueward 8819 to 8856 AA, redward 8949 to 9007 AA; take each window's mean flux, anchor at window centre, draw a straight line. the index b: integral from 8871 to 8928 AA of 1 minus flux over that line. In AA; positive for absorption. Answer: 0.5 AA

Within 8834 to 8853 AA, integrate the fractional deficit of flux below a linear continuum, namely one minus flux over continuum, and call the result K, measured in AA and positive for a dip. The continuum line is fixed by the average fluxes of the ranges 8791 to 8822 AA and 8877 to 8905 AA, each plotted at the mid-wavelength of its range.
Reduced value -0.6 AA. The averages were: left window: 18.4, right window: 18.7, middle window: 19.1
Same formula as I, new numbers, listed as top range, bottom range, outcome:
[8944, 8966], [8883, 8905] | 1.00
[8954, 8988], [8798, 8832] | 1.03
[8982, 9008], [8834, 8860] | 0.98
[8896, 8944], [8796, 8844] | 1.01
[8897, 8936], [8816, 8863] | 0.99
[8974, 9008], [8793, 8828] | 1.02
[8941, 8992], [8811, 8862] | 1.00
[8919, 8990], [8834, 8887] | 0.99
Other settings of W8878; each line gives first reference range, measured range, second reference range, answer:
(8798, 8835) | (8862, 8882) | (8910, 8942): -0.2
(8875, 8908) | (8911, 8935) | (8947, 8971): 0.2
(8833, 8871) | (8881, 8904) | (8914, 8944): 0.1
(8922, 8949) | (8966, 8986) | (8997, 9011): -0.2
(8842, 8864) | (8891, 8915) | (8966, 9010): 0.5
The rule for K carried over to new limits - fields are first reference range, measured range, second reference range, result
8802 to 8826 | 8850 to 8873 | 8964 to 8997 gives -0.5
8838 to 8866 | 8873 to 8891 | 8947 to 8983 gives 0.2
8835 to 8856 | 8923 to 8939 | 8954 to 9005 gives 0.2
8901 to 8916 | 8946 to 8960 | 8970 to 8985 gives 0.0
